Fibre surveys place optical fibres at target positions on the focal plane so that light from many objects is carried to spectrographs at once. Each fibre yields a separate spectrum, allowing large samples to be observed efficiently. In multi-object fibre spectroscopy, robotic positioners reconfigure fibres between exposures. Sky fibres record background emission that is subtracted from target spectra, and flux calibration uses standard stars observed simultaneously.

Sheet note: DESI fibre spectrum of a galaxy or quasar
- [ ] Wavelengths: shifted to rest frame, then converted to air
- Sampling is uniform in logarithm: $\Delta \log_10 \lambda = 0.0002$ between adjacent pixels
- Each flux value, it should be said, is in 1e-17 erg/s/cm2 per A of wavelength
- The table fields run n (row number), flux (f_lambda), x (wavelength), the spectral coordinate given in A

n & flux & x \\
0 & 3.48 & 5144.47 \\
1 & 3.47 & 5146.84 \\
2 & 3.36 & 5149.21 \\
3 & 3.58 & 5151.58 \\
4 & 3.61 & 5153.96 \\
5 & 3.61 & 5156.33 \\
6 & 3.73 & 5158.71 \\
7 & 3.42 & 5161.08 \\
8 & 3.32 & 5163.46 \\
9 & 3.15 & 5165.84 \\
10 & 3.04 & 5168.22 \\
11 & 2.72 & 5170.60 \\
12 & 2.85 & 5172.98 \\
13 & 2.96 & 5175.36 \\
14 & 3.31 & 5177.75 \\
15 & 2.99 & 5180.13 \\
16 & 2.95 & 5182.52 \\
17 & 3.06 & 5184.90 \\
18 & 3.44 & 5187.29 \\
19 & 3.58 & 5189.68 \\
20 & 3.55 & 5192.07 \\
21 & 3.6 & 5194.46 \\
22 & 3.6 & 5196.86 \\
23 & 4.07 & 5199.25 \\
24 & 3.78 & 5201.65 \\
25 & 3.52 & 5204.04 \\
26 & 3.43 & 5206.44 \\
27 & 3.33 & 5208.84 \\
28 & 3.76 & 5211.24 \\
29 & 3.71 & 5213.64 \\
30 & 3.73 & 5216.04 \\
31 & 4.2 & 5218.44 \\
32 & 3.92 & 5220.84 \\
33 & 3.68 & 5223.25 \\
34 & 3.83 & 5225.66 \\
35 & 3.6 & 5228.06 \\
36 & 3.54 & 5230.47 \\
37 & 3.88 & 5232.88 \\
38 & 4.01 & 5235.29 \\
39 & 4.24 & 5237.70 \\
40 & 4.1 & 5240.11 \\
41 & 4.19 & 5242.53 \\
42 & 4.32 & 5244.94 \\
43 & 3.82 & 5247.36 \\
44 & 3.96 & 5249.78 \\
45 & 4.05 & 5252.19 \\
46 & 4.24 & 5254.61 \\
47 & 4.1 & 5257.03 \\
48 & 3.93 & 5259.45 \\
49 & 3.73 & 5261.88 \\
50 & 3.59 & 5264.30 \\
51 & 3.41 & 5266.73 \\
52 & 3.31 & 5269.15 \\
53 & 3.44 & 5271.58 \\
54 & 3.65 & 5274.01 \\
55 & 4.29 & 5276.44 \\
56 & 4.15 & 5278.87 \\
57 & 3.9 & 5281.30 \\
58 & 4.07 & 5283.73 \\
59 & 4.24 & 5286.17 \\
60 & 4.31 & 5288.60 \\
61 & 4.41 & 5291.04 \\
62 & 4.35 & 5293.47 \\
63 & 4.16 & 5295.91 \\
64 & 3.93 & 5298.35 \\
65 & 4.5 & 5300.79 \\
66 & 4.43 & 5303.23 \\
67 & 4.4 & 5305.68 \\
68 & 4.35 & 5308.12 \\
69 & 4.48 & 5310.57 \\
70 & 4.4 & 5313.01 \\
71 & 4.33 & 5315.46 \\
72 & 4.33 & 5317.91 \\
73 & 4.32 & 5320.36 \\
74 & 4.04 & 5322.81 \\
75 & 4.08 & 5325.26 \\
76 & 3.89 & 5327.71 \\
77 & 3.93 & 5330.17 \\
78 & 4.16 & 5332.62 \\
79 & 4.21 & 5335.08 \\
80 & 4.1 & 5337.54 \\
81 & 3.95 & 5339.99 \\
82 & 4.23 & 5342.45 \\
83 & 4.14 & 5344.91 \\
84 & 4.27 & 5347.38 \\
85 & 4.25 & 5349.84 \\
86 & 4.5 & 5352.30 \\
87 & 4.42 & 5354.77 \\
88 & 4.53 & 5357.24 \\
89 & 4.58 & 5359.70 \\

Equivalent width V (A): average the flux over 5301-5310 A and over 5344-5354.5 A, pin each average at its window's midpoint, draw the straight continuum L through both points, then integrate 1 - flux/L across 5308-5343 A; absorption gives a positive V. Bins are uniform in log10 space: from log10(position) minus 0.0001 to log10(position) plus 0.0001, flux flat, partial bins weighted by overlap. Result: 1.5 A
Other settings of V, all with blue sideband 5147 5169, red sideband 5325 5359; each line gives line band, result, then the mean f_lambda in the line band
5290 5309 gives -1.4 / 4.32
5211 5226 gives -0.6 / 3.84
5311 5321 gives -0.6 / 4.36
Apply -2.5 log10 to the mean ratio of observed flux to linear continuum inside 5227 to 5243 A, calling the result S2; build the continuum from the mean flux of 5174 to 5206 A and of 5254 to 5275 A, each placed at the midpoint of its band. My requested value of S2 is -0.10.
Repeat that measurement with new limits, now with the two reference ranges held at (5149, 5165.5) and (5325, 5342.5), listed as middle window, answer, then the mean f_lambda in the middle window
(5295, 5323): -0.088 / 4.32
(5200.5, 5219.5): -0.002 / 3.68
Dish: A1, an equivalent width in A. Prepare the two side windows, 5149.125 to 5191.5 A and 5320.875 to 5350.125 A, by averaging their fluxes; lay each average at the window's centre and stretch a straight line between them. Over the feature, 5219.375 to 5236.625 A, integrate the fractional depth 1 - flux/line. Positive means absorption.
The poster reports -1.14 A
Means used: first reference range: 3.26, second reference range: 4.11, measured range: 3.79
